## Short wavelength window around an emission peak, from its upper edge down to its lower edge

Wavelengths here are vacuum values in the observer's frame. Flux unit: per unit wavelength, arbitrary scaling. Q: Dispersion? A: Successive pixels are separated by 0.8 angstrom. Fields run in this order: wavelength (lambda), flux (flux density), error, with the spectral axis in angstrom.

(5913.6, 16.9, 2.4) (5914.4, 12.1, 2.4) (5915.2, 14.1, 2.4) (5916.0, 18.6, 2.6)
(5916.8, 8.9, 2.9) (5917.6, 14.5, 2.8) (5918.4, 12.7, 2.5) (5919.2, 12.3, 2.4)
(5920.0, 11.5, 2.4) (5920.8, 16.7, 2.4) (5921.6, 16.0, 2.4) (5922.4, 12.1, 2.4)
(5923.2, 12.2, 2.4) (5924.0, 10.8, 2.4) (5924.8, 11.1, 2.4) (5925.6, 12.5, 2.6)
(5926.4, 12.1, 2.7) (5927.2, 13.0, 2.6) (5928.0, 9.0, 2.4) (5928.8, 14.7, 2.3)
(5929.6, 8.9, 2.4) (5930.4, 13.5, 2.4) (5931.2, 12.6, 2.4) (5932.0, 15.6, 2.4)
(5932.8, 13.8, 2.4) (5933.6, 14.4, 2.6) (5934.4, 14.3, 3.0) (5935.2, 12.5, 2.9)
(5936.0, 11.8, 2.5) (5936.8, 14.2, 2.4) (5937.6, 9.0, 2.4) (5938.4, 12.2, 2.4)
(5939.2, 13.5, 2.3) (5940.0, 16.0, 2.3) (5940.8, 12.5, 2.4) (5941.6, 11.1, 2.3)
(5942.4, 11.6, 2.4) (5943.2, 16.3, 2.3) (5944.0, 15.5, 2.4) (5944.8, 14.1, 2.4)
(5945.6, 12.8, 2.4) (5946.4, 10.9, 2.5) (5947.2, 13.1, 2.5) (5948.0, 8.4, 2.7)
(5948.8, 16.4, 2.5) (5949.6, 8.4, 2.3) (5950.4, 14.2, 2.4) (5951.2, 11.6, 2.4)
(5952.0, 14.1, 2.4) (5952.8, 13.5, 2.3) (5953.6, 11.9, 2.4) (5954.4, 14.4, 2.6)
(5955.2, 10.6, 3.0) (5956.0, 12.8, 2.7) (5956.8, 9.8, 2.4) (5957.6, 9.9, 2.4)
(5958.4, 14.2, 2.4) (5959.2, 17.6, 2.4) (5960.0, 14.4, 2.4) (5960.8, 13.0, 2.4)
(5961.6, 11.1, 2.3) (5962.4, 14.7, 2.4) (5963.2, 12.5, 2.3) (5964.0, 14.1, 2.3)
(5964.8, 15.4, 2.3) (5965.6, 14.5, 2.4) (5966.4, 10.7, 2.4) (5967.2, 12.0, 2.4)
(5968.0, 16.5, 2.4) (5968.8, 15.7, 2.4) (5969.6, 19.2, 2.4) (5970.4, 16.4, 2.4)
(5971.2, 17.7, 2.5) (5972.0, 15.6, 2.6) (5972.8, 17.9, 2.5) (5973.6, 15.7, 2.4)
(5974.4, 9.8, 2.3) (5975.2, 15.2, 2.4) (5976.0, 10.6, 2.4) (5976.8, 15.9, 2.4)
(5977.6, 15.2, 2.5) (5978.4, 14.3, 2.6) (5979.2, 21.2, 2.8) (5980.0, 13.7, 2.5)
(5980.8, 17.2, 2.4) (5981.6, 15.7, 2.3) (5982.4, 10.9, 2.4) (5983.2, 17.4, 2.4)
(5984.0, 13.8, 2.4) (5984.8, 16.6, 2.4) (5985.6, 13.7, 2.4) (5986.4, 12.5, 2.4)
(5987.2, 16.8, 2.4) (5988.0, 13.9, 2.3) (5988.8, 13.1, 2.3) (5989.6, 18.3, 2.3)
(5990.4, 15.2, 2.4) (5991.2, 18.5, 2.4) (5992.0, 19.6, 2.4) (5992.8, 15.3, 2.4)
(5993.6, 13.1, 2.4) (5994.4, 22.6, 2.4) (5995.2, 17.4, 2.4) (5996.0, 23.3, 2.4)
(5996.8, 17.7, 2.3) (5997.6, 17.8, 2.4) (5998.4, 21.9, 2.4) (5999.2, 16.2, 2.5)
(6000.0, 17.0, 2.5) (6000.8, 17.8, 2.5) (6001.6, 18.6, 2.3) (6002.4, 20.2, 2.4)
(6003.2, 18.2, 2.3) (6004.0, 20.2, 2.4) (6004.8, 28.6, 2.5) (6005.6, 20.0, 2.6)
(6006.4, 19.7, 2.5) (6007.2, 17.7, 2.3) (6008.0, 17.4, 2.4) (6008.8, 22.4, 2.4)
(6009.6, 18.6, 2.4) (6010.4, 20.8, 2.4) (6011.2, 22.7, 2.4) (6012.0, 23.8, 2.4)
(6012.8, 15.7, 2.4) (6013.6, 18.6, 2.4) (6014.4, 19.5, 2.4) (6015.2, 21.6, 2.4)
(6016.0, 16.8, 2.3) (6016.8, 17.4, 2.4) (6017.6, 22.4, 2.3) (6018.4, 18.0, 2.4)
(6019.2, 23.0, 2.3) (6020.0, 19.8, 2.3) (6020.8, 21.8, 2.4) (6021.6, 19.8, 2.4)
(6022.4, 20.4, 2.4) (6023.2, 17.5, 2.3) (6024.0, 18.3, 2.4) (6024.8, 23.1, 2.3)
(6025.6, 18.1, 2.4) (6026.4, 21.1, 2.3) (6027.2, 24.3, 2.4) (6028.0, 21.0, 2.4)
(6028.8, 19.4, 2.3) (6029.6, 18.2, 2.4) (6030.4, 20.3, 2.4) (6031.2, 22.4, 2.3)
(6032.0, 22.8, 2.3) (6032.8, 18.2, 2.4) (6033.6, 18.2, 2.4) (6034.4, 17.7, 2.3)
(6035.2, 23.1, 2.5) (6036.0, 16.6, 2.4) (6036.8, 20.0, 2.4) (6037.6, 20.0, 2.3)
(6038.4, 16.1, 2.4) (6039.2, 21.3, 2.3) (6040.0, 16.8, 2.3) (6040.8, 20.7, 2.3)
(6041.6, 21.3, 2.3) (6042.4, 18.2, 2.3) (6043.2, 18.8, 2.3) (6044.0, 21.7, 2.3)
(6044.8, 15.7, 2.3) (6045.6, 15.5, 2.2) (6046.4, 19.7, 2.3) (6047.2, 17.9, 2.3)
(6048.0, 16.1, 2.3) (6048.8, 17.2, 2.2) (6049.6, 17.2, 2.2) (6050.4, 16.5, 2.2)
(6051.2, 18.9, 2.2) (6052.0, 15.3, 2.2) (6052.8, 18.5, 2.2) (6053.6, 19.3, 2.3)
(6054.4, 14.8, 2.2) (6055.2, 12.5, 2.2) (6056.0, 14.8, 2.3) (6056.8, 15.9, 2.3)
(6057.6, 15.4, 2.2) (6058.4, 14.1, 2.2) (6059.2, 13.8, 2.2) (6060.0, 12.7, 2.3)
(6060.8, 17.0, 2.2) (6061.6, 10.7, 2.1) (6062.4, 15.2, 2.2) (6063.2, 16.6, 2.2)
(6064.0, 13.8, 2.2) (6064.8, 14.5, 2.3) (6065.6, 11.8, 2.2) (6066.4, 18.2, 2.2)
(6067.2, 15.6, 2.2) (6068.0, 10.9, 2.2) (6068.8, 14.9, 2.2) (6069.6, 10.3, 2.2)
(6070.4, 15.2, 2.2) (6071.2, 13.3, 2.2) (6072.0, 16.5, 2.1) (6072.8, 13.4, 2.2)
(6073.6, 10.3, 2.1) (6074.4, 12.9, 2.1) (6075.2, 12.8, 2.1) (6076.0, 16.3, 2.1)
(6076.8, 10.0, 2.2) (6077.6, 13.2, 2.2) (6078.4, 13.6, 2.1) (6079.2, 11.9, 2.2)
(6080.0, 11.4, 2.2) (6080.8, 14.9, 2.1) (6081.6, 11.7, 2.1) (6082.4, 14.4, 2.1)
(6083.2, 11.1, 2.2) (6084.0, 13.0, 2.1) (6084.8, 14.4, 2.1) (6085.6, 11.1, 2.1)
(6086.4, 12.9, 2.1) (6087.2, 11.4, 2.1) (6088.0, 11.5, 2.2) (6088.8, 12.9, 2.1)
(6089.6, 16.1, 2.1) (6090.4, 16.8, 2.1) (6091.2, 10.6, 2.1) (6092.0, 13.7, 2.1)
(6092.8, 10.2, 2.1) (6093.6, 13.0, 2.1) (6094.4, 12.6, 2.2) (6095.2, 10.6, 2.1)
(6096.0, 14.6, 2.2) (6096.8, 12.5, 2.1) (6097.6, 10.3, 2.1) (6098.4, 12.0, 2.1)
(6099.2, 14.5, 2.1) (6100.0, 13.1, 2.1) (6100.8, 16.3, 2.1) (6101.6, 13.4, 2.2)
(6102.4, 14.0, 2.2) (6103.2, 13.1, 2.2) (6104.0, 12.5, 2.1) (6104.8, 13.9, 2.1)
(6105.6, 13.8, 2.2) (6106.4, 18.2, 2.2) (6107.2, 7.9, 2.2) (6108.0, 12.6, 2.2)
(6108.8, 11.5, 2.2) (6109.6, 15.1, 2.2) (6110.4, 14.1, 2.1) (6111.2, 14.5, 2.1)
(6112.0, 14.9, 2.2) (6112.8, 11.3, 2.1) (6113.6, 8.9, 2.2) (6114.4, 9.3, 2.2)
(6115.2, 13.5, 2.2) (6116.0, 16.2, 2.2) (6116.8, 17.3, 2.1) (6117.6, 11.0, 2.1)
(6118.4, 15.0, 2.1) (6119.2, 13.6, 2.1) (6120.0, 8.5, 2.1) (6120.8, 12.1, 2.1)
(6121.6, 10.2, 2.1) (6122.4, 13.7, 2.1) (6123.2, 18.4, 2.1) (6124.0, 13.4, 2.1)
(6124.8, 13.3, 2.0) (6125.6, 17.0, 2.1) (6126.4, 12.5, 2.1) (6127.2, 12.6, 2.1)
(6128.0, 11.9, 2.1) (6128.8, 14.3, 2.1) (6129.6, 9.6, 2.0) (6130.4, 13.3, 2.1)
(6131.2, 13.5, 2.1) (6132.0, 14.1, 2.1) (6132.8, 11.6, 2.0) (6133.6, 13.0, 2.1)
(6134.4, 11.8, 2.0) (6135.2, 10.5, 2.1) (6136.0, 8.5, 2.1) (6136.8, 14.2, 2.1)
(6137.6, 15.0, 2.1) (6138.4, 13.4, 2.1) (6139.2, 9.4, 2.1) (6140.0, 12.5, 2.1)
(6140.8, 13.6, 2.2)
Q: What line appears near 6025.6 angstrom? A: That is Mg II 2798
